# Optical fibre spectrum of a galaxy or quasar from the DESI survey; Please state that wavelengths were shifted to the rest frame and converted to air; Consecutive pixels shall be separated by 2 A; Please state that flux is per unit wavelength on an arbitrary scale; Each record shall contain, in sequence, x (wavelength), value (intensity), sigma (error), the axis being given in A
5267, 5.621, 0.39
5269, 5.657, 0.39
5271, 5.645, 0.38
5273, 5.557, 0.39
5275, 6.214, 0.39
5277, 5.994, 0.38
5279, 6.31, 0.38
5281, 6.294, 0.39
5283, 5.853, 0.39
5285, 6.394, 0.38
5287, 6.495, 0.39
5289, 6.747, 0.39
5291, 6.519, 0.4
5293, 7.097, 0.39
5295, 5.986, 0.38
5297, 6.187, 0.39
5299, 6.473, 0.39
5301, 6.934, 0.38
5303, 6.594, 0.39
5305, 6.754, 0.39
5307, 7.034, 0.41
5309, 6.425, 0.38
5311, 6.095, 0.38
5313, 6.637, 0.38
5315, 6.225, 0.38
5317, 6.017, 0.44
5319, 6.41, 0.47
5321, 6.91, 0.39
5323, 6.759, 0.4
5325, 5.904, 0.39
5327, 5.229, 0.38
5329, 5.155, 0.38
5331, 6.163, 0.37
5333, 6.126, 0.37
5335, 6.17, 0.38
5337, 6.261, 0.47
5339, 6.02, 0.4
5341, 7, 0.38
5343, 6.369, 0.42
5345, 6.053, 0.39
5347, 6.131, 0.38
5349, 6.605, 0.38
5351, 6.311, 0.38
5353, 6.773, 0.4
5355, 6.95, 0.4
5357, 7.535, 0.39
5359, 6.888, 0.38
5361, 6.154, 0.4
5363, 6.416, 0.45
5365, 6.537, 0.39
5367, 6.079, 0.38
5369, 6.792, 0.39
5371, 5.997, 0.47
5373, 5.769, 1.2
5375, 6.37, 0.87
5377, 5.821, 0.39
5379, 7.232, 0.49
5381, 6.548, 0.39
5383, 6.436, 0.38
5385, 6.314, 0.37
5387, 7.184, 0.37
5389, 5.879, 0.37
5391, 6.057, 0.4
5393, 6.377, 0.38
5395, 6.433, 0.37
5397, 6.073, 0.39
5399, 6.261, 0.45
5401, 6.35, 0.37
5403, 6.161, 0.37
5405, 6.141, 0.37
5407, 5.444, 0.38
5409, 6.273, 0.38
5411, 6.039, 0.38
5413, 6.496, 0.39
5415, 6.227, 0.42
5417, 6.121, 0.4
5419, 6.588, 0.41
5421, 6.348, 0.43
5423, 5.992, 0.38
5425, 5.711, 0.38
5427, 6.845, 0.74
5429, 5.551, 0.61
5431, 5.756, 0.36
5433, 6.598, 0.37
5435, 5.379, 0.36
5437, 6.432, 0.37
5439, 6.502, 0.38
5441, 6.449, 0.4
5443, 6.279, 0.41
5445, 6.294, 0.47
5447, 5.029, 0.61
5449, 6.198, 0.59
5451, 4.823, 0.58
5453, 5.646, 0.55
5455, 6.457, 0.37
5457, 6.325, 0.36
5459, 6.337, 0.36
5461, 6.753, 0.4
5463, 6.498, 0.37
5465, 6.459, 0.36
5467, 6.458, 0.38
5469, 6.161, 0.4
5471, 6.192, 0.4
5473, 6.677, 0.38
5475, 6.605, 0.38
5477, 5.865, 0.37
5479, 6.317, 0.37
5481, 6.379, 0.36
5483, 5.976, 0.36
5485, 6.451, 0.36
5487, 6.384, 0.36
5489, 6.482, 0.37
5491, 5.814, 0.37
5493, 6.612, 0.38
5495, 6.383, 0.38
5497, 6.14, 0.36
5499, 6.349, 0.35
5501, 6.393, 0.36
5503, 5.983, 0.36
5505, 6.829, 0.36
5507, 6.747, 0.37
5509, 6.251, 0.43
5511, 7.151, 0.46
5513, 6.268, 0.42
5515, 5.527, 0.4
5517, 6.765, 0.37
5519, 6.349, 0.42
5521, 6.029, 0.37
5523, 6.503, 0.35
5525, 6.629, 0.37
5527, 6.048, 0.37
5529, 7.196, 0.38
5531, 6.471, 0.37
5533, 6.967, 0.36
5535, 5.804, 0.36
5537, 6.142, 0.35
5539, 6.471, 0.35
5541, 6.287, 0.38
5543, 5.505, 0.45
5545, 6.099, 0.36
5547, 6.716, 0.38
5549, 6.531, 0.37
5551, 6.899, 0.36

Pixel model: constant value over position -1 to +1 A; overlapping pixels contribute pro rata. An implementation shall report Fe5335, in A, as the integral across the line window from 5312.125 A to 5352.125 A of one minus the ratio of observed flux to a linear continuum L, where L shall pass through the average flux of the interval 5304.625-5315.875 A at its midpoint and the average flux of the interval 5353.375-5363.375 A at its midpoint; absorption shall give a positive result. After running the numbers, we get 2.6 A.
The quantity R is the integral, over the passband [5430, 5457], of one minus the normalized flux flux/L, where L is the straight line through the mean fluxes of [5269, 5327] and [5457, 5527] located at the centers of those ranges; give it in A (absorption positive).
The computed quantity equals 1.53 A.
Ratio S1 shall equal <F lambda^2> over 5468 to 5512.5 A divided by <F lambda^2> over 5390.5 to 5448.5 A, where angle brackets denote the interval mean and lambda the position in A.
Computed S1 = 1.06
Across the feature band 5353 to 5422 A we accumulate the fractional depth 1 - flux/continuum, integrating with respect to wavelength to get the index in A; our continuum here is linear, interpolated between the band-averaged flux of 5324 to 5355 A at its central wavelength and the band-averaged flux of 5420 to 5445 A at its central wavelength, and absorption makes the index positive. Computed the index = -2.2 A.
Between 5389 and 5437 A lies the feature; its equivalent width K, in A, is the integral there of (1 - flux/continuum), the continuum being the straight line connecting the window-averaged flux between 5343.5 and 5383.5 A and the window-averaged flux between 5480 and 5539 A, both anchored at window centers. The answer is 2.2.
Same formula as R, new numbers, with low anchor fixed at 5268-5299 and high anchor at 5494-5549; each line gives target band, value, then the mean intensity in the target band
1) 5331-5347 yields -0.1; 6.27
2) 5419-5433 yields 0.4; 6.11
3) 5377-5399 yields -0.5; 6.42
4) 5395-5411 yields 0.4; 6.12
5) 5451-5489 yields 0.3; 6.29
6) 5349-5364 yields -1.1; 6.71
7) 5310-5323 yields -0.4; 6.41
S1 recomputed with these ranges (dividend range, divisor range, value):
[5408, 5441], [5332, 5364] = 0.98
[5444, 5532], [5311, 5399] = 1.04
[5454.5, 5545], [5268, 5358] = 1.08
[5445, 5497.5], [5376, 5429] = 1.02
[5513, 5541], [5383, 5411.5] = 1.07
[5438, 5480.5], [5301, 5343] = 1.04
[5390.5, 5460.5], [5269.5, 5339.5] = 1.02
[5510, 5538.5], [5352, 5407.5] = 1.06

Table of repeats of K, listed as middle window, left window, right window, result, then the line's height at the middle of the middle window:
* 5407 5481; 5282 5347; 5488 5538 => 2.28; 6.37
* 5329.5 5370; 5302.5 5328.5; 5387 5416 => -1.03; 6.29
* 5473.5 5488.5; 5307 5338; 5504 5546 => 0.09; 6.34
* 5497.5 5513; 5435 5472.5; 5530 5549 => -0.65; 6.24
